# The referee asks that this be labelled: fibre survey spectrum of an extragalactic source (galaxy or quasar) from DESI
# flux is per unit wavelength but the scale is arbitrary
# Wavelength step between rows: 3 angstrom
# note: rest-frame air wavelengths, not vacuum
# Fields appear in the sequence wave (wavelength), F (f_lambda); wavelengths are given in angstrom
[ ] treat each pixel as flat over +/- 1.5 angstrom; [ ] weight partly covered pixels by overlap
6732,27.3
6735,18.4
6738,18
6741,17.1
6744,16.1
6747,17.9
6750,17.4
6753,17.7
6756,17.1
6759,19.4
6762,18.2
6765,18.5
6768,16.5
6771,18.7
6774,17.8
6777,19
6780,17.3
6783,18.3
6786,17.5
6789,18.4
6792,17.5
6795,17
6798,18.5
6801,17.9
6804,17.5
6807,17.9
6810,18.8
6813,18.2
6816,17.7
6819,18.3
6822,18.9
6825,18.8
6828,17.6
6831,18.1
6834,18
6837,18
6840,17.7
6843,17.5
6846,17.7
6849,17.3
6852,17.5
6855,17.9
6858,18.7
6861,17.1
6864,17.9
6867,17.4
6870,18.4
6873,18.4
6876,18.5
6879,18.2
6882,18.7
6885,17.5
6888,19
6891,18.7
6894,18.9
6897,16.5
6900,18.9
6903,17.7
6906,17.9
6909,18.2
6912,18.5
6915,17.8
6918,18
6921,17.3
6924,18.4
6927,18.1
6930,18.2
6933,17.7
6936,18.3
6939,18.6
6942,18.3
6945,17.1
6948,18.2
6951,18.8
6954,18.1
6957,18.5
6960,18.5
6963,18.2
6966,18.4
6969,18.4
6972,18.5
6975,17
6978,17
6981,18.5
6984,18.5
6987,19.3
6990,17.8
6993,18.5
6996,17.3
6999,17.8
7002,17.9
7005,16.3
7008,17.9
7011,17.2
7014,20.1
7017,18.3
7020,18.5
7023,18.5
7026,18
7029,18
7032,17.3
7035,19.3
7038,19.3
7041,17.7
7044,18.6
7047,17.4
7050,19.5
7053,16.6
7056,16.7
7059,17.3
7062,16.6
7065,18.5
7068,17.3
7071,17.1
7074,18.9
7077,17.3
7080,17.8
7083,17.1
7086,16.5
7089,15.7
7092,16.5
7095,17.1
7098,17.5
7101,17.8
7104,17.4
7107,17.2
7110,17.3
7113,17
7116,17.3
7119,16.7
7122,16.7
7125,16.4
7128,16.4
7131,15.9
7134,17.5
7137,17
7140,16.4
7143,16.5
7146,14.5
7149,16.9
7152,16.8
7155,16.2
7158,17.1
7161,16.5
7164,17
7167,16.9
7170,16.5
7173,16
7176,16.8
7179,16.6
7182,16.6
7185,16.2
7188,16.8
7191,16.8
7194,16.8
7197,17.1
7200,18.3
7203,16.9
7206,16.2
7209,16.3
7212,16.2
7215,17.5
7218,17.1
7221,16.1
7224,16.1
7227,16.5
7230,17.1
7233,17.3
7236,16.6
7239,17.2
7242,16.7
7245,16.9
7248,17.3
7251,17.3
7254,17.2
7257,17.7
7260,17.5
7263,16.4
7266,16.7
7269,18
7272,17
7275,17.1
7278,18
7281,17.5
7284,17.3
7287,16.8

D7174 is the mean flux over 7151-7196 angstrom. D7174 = 16.6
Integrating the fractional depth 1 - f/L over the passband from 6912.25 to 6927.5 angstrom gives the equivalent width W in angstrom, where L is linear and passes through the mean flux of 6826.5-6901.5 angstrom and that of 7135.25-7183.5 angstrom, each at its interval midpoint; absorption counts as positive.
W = -0.20 angstrom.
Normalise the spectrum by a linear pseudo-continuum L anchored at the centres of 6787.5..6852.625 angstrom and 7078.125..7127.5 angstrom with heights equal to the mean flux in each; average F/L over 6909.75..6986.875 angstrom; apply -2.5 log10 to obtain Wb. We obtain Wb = -0.04 mag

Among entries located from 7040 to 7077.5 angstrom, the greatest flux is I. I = 19.5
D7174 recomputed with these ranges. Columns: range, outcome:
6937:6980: 18.1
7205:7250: 16.8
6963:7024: 18.1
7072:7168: 16.9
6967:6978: 17.9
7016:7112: 17.6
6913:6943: 18.1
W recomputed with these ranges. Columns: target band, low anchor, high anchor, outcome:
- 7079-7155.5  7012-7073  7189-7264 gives 3.52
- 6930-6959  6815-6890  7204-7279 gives -0.66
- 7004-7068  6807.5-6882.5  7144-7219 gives -2.67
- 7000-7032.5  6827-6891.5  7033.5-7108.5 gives -0.66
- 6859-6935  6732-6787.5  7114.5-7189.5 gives -2.29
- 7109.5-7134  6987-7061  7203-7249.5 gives 0.93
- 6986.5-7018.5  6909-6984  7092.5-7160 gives -0.54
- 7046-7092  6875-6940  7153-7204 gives 0.02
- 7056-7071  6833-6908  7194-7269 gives 0.10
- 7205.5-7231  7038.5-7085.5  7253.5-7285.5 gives 1.21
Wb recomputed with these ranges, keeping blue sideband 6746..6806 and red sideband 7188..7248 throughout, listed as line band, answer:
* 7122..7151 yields 0.04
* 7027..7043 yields -0.06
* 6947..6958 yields -0.06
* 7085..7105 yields 0.01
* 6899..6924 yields -0.03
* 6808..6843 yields -0.02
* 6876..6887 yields -0.03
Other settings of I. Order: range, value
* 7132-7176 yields 17.5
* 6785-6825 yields 18.9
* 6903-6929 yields 18.5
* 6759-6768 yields 19.4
